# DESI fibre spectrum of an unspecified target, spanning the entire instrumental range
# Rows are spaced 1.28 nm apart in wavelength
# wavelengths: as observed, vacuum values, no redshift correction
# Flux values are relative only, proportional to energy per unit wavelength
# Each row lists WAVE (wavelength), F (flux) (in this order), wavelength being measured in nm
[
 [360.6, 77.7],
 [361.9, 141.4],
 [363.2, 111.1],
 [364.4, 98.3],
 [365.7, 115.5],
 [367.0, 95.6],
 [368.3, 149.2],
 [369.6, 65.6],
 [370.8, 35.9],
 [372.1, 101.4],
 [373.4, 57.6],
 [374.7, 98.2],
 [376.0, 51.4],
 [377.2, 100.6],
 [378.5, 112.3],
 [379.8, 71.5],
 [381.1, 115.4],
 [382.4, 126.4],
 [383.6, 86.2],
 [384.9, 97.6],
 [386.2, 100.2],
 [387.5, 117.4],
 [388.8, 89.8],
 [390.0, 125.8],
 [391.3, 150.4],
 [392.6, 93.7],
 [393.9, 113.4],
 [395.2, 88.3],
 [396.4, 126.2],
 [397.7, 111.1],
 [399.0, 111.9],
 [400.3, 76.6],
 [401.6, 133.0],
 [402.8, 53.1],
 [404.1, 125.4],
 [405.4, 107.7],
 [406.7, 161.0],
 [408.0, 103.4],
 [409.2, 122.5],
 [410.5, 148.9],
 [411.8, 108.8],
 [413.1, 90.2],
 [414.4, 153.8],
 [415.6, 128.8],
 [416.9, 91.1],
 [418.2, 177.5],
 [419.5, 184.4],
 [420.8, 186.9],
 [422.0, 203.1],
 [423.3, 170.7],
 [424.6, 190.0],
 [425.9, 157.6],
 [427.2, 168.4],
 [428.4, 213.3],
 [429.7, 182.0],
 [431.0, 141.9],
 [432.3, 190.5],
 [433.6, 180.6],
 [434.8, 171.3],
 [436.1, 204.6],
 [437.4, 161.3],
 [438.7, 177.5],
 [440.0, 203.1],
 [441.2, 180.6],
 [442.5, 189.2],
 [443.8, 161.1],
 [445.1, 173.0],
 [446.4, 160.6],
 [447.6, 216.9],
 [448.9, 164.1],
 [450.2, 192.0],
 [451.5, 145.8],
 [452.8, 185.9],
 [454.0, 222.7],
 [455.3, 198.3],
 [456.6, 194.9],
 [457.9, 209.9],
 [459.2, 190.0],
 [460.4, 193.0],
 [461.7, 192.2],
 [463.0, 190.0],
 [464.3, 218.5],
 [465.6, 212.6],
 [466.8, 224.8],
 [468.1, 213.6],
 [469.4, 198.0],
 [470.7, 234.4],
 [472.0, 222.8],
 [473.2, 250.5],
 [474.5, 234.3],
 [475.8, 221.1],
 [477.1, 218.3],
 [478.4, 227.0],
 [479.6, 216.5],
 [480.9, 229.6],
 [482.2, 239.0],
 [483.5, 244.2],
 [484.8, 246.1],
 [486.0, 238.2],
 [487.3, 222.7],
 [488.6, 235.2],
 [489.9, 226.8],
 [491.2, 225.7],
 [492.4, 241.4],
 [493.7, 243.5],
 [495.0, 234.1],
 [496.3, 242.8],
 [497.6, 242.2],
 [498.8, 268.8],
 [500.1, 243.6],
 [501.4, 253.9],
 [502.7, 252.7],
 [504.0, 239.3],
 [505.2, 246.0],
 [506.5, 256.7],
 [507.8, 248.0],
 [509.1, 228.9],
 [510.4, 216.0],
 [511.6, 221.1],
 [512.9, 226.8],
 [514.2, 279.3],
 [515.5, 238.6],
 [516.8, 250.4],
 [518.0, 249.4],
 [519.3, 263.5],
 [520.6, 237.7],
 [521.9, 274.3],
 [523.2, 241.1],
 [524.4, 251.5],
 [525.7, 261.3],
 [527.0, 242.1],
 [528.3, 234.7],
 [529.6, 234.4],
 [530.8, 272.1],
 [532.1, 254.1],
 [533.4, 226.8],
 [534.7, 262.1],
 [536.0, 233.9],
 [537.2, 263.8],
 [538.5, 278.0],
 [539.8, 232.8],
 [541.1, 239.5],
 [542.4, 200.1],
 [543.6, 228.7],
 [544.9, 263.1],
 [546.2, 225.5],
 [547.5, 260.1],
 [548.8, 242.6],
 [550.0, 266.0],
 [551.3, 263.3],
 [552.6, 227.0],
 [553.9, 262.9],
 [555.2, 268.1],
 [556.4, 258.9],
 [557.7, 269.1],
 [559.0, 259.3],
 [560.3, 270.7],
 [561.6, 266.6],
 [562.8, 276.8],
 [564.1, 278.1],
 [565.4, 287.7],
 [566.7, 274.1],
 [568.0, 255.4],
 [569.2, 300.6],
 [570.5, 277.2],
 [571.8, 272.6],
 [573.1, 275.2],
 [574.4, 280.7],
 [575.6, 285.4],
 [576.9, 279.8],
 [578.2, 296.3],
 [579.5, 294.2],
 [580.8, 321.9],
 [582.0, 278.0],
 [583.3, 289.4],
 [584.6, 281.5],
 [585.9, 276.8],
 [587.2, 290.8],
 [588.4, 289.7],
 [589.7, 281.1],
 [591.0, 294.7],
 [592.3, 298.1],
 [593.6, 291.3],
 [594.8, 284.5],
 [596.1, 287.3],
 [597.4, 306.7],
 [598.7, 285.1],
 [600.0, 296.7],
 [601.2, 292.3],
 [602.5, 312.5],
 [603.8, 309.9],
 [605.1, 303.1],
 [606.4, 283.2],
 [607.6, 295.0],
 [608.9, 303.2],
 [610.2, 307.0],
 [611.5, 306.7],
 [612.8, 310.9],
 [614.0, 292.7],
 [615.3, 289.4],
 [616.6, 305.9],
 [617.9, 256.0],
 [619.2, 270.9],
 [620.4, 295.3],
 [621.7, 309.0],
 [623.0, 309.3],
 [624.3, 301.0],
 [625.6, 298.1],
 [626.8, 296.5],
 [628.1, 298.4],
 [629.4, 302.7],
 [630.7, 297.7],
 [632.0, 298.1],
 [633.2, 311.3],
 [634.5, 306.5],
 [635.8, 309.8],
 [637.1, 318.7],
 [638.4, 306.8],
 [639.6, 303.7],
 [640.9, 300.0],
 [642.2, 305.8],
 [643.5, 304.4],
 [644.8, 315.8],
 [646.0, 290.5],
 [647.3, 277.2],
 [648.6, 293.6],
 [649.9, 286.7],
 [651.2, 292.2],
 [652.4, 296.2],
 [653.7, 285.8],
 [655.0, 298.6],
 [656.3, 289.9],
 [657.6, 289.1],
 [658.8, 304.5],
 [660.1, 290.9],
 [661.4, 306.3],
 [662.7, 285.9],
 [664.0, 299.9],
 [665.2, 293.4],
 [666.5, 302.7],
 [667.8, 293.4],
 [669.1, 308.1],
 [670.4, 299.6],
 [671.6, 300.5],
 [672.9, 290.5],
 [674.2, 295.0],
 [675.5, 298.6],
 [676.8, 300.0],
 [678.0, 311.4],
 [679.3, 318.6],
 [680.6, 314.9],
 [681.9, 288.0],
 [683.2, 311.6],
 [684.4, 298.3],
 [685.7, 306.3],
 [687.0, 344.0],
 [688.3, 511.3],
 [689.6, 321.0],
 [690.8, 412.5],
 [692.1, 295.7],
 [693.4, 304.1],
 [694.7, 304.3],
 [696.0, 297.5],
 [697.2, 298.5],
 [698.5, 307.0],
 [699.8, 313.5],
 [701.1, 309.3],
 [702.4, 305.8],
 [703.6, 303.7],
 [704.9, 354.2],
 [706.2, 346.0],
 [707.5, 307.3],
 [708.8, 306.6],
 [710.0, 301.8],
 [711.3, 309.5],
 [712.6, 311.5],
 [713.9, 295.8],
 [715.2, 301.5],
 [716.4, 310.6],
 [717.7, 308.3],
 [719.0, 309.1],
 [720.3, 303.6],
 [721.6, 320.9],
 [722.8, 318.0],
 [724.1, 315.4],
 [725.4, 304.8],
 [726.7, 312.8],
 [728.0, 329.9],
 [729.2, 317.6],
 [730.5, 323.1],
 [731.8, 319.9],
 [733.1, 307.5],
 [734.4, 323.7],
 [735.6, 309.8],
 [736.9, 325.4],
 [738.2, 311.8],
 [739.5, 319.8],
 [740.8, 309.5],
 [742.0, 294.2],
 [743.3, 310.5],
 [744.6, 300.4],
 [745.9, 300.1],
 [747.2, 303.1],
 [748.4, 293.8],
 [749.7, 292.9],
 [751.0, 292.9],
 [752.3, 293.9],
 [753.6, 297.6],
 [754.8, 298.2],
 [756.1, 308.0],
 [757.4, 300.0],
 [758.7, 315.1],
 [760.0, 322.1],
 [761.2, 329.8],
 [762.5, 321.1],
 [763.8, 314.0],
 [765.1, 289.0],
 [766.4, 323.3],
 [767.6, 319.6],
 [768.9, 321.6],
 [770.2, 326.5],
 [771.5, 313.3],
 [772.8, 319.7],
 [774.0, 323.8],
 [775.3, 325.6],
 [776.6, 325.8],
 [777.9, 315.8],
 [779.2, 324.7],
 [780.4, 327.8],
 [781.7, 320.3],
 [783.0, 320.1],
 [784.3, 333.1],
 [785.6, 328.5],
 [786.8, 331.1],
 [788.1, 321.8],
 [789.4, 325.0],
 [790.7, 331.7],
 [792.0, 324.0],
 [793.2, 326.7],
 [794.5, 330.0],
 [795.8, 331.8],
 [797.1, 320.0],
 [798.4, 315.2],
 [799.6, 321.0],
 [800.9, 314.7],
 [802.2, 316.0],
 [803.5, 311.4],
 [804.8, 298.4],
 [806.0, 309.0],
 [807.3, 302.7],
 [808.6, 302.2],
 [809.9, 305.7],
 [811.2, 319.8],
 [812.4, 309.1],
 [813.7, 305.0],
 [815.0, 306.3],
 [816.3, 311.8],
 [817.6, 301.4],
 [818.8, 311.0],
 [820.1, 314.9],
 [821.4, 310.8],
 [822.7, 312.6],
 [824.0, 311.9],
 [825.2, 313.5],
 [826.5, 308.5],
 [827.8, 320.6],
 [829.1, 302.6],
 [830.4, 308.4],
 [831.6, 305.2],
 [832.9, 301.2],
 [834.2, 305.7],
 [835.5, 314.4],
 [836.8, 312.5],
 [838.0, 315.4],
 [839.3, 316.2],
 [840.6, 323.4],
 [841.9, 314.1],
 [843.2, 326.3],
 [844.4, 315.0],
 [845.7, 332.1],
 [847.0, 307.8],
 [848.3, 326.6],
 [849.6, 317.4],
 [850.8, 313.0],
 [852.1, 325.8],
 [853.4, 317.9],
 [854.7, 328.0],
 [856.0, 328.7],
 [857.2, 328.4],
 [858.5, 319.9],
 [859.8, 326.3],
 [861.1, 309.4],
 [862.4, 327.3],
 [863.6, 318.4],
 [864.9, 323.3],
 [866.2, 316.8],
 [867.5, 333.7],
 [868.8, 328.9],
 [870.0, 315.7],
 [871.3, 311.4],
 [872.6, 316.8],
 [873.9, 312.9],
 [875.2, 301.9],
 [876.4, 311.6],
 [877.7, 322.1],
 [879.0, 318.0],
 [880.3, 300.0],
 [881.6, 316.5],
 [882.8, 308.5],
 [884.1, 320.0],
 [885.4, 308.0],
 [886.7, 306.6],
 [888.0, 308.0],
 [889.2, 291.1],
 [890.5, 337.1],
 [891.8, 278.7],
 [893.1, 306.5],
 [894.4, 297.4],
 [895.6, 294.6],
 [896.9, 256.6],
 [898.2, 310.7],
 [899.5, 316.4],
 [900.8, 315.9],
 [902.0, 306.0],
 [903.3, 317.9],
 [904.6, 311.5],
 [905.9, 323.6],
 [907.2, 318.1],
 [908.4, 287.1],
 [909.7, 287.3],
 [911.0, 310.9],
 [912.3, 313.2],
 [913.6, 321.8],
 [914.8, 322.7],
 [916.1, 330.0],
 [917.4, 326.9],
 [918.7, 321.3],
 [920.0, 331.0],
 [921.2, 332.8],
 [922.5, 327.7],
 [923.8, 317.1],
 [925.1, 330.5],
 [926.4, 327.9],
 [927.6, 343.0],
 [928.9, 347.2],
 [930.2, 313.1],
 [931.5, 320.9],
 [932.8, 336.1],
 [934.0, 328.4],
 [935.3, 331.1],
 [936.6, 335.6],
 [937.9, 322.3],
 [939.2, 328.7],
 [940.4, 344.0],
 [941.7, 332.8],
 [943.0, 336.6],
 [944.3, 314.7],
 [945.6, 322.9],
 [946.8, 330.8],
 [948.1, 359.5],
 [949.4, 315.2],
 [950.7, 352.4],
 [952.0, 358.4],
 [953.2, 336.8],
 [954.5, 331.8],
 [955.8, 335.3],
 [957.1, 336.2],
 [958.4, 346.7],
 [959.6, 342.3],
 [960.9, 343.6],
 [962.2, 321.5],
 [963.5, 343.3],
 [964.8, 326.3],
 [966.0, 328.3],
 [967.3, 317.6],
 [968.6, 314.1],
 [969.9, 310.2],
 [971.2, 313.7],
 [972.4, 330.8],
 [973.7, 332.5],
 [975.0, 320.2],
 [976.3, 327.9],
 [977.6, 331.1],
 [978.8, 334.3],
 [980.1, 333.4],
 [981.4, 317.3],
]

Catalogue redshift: 0.05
